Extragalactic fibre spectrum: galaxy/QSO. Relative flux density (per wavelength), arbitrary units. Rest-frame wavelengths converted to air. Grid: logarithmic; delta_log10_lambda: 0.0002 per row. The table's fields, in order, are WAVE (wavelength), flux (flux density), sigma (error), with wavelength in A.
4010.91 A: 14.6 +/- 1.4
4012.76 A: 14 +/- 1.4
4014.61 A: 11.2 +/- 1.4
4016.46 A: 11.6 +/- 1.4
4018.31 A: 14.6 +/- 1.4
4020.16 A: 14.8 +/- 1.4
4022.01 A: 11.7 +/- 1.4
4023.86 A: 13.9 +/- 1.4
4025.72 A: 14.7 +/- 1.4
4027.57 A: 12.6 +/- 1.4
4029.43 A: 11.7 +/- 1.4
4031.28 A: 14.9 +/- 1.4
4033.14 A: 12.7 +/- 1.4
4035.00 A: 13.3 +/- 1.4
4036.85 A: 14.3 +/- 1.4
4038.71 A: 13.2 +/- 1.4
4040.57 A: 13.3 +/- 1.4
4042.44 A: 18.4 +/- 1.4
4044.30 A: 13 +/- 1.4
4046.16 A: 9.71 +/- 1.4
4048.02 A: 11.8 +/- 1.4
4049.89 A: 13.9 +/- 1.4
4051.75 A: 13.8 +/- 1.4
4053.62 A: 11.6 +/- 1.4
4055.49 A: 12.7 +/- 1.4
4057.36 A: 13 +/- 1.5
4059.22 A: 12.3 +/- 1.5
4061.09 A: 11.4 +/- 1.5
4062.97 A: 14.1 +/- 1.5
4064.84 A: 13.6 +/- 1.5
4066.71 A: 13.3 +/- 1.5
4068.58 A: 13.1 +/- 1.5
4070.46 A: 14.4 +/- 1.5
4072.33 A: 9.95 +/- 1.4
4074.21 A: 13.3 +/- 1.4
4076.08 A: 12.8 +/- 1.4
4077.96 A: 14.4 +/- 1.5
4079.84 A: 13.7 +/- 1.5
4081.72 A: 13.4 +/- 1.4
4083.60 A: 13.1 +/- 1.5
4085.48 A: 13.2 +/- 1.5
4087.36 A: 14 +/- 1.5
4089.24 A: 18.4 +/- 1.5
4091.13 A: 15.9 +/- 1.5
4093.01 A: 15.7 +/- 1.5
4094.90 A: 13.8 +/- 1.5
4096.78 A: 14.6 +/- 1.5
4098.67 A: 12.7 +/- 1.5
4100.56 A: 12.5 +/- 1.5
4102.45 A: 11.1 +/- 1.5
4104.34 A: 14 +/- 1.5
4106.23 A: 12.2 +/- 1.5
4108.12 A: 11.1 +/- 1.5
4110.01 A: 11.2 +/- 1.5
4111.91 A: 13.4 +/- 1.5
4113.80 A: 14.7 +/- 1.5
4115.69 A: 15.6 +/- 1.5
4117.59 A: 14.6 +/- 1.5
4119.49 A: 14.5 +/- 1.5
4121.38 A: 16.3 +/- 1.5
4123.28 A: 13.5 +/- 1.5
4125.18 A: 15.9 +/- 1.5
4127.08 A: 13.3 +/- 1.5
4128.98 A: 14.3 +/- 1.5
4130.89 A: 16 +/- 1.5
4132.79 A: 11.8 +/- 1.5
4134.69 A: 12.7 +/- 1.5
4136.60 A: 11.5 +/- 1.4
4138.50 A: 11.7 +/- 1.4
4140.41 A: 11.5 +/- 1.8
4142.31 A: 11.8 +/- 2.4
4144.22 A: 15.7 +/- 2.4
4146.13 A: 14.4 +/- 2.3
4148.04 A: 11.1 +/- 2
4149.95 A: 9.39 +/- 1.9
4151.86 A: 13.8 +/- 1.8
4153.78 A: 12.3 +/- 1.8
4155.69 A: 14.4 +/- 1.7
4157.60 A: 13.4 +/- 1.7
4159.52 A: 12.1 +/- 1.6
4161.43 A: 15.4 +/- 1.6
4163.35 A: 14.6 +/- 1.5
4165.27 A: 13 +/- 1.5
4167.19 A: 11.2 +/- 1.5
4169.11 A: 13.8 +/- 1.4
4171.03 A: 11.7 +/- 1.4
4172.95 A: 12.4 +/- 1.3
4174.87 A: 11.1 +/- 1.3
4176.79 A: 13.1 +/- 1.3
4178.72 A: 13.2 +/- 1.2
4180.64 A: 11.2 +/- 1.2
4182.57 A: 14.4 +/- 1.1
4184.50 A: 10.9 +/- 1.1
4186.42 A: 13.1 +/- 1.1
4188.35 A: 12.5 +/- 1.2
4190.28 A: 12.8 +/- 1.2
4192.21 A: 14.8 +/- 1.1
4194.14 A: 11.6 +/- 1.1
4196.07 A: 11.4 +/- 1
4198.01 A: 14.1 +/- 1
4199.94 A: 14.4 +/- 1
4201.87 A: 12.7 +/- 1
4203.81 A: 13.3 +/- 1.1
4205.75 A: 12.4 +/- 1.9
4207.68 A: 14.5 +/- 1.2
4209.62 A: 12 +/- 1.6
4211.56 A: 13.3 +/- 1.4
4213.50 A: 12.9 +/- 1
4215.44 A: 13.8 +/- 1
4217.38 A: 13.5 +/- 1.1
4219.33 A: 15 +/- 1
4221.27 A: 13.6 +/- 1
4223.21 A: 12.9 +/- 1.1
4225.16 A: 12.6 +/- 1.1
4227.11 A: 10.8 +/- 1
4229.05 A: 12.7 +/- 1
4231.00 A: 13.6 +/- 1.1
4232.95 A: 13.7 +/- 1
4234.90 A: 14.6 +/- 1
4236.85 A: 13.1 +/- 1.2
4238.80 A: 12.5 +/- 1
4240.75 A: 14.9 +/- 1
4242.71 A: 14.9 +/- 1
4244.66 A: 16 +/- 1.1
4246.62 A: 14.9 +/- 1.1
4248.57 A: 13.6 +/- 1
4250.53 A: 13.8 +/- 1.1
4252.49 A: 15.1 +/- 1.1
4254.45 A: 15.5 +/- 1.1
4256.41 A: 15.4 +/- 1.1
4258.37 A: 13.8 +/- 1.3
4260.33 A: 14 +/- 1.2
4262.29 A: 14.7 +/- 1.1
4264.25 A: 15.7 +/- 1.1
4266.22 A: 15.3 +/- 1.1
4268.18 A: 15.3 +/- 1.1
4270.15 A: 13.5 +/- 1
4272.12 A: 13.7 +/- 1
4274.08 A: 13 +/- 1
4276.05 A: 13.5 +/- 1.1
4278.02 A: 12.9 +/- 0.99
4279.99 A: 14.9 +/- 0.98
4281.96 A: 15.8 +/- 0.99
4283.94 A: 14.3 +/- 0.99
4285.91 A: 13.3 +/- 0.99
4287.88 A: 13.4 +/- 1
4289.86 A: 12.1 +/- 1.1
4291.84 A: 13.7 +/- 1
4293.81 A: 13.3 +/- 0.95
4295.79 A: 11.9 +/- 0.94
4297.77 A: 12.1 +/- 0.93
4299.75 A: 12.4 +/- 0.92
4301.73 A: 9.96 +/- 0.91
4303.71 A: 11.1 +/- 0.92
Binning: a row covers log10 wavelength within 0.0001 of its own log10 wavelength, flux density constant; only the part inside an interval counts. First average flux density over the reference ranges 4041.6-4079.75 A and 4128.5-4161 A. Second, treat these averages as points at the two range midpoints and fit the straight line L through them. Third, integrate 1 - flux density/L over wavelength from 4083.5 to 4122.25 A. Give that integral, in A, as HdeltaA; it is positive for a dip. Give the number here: -3.0 A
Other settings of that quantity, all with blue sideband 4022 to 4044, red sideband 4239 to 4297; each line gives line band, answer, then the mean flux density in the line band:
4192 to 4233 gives 2.8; 13.1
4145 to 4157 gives 1.2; 12.6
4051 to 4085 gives 2.1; 13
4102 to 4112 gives 1.3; 12.1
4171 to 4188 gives 2.0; 12.4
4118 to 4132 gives -0.8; 14.8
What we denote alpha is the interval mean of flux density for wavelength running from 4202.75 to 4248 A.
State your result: 13.5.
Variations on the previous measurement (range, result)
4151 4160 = 13.2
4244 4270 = 14.8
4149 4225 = 13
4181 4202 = 12.9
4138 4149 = 12.7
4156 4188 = 12.8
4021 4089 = 13.2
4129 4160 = 12.8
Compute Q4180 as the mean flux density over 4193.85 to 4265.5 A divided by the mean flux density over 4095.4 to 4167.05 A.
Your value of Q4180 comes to 1.03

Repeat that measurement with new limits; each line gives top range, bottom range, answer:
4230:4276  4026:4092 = 1.07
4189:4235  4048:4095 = 0.97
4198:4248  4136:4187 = 1.07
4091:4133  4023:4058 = 1.04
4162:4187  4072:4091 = 0.91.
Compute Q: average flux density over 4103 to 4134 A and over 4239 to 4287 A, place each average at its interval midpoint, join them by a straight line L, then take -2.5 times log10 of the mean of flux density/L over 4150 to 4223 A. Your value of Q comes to 0.09 mag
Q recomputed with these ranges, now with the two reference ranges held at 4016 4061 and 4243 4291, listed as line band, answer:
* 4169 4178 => 0.13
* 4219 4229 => 0.10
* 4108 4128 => -0.04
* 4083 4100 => -0.09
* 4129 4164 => 0.06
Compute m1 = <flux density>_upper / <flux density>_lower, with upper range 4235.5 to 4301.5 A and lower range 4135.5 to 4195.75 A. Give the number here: 1.10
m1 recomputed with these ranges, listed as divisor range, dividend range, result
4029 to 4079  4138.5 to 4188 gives 0.97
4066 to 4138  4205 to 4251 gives 0.99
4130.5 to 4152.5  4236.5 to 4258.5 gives 1.16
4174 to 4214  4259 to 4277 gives 1.11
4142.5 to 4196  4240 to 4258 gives 1.16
